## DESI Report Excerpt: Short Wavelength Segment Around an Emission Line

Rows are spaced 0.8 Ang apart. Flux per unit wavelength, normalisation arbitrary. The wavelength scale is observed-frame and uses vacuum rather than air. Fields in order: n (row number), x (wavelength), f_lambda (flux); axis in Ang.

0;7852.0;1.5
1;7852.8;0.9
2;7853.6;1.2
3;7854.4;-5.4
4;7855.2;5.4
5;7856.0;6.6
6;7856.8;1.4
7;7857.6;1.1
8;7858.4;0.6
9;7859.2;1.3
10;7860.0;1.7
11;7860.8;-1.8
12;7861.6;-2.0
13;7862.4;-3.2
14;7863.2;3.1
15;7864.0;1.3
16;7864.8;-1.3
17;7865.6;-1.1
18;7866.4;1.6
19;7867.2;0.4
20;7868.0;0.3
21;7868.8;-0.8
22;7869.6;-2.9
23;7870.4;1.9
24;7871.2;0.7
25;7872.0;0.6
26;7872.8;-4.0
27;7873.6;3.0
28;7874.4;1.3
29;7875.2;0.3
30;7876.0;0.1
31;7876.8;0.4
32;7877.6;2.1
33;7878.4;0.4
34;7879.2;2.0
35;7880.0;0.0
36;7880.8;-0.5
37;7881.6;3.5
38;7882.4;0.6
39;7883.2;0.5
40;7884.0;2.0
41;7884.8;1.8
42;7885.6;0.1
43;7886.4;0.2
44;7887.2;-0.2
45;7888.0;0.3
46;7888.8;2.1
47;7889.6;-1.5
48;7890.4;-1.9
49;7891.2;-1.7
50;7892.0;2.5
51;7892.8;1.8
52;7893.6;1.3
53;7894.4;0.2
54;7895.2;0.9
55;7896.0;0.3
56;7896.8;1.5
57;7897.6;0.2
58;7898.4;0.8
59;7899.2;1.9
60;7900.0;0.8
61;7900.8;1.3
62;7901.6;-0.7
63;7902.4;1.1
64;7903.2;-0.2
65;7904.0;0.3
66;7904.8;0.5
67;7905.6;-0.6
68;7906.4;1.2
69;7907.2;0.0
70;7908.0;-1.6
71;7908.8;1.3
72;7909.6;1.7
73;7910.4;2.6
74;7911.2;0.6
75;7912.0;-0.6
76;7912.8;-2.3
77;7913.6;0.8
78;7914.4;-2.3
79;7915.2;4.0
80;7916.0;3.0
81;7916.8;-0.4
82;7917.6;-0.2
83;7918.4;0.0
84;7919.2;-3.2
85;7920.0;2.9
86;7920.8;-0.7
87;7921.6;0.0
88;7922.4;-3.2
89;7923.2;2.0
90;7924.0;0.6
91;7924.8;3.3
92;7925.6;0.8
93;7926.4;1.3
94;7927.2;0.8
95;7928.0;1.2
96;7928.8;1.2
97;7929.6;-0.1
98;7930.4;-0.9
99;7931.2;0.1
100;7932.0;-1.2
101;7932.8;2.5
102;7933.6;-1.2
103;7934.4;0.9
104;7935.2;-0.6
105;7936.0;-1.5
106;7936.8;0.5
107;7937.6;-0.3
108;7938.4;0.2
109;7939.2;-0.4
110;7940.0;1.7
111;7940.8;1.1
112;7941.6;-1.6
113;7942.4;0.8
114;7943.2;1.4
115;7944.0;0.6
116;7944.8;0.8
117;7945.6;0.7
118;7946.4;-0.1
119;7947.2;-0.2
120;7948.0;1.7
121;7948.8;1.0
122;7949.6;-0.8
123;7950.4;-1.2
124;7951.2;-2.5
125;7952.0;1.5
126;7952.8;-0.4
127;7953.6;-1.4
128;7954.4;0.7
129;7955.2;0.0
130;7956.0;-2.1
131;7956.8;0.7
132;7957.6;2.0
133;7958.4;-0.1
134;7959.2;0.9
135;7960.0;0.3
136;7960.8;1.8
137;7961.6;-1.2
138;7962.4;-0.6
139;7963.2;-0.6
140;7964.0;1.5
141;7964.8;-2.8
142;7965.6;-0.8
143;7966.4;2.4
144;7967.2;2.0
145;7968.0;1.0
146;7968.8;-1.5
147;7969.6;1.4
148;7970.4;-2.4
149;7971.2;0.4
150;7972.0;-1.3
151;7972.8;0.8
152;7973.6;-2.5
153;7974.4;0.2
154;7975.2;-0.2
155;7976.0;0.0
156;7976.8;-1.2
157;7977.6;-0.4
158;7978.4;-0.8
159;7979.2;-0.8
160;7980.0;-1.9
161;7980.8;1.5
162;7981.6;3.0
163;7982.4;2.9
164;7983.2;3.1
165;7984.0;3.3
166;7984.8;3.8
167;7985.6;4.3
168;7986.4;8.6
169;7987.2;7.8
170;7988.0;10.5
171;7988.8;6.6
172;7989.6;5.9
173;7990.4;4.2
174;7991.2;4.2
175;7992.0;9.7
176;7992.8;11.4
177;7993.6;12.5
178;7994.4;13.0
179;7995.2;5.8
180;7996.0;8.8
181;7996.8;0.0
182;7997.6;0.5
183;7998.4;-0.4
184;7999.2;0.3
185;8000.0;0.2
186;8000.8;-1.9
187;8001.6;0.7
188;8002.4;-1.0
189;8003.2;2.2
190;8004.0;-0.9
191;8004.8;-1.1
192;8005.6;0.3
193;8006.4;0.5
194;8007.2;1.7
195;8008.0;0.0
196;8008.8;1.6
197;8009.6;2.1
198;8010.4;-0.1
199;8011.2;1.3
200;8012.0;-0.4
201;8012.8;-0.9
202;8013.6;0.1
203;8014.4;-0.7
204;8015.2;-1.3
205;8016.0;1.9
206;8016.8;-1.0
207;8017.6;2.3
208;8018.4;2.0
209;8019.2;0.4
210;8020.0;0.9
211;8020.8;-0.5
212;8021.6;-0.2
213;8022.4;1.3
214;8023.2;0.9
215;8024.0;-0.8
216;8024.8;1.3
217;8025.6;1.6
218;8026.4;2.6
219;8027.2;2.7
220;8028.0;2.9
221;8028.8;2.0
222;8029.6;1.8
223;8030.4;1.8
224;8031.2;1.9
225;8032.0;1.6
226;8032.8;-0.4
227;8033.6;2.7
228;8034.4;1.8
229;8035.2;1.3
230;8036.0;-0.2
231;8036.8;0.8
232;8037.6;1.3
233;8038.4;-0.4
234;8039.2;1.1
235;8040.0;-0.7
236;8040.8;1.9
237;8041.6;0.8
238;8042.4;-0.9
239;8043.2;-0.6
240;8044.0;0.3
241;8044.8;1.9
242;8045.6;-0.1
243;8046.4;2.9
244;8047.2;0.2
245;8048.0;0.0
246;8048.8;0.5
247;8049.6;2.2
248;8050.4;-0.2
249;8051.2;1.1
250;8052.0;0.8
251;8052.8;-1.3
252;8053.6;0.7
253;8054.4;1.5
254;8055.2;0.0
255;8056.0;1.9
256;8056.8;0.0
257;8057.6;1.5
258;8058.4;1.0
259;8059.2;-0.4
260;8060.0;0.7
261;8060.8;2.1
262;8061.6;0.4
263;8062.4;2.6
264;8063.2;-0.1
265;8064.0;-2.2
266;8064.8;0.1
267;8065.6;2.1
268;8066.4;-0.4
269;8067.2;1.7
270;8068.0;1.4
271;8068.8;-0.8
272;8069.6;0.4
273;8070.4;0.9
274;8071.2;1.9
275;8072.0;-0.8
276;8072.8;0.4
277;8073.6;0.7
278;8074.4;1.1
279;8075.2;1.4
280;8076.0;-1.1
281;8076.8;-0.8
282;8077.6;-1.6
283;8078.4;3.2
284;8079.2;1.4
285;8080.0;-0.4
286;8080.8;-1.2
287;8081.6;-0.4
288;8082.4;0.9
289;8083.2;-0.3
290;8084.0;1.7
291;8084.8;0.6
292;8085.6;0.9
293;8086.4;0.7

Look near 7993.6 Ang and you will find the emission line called [O II] 3727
